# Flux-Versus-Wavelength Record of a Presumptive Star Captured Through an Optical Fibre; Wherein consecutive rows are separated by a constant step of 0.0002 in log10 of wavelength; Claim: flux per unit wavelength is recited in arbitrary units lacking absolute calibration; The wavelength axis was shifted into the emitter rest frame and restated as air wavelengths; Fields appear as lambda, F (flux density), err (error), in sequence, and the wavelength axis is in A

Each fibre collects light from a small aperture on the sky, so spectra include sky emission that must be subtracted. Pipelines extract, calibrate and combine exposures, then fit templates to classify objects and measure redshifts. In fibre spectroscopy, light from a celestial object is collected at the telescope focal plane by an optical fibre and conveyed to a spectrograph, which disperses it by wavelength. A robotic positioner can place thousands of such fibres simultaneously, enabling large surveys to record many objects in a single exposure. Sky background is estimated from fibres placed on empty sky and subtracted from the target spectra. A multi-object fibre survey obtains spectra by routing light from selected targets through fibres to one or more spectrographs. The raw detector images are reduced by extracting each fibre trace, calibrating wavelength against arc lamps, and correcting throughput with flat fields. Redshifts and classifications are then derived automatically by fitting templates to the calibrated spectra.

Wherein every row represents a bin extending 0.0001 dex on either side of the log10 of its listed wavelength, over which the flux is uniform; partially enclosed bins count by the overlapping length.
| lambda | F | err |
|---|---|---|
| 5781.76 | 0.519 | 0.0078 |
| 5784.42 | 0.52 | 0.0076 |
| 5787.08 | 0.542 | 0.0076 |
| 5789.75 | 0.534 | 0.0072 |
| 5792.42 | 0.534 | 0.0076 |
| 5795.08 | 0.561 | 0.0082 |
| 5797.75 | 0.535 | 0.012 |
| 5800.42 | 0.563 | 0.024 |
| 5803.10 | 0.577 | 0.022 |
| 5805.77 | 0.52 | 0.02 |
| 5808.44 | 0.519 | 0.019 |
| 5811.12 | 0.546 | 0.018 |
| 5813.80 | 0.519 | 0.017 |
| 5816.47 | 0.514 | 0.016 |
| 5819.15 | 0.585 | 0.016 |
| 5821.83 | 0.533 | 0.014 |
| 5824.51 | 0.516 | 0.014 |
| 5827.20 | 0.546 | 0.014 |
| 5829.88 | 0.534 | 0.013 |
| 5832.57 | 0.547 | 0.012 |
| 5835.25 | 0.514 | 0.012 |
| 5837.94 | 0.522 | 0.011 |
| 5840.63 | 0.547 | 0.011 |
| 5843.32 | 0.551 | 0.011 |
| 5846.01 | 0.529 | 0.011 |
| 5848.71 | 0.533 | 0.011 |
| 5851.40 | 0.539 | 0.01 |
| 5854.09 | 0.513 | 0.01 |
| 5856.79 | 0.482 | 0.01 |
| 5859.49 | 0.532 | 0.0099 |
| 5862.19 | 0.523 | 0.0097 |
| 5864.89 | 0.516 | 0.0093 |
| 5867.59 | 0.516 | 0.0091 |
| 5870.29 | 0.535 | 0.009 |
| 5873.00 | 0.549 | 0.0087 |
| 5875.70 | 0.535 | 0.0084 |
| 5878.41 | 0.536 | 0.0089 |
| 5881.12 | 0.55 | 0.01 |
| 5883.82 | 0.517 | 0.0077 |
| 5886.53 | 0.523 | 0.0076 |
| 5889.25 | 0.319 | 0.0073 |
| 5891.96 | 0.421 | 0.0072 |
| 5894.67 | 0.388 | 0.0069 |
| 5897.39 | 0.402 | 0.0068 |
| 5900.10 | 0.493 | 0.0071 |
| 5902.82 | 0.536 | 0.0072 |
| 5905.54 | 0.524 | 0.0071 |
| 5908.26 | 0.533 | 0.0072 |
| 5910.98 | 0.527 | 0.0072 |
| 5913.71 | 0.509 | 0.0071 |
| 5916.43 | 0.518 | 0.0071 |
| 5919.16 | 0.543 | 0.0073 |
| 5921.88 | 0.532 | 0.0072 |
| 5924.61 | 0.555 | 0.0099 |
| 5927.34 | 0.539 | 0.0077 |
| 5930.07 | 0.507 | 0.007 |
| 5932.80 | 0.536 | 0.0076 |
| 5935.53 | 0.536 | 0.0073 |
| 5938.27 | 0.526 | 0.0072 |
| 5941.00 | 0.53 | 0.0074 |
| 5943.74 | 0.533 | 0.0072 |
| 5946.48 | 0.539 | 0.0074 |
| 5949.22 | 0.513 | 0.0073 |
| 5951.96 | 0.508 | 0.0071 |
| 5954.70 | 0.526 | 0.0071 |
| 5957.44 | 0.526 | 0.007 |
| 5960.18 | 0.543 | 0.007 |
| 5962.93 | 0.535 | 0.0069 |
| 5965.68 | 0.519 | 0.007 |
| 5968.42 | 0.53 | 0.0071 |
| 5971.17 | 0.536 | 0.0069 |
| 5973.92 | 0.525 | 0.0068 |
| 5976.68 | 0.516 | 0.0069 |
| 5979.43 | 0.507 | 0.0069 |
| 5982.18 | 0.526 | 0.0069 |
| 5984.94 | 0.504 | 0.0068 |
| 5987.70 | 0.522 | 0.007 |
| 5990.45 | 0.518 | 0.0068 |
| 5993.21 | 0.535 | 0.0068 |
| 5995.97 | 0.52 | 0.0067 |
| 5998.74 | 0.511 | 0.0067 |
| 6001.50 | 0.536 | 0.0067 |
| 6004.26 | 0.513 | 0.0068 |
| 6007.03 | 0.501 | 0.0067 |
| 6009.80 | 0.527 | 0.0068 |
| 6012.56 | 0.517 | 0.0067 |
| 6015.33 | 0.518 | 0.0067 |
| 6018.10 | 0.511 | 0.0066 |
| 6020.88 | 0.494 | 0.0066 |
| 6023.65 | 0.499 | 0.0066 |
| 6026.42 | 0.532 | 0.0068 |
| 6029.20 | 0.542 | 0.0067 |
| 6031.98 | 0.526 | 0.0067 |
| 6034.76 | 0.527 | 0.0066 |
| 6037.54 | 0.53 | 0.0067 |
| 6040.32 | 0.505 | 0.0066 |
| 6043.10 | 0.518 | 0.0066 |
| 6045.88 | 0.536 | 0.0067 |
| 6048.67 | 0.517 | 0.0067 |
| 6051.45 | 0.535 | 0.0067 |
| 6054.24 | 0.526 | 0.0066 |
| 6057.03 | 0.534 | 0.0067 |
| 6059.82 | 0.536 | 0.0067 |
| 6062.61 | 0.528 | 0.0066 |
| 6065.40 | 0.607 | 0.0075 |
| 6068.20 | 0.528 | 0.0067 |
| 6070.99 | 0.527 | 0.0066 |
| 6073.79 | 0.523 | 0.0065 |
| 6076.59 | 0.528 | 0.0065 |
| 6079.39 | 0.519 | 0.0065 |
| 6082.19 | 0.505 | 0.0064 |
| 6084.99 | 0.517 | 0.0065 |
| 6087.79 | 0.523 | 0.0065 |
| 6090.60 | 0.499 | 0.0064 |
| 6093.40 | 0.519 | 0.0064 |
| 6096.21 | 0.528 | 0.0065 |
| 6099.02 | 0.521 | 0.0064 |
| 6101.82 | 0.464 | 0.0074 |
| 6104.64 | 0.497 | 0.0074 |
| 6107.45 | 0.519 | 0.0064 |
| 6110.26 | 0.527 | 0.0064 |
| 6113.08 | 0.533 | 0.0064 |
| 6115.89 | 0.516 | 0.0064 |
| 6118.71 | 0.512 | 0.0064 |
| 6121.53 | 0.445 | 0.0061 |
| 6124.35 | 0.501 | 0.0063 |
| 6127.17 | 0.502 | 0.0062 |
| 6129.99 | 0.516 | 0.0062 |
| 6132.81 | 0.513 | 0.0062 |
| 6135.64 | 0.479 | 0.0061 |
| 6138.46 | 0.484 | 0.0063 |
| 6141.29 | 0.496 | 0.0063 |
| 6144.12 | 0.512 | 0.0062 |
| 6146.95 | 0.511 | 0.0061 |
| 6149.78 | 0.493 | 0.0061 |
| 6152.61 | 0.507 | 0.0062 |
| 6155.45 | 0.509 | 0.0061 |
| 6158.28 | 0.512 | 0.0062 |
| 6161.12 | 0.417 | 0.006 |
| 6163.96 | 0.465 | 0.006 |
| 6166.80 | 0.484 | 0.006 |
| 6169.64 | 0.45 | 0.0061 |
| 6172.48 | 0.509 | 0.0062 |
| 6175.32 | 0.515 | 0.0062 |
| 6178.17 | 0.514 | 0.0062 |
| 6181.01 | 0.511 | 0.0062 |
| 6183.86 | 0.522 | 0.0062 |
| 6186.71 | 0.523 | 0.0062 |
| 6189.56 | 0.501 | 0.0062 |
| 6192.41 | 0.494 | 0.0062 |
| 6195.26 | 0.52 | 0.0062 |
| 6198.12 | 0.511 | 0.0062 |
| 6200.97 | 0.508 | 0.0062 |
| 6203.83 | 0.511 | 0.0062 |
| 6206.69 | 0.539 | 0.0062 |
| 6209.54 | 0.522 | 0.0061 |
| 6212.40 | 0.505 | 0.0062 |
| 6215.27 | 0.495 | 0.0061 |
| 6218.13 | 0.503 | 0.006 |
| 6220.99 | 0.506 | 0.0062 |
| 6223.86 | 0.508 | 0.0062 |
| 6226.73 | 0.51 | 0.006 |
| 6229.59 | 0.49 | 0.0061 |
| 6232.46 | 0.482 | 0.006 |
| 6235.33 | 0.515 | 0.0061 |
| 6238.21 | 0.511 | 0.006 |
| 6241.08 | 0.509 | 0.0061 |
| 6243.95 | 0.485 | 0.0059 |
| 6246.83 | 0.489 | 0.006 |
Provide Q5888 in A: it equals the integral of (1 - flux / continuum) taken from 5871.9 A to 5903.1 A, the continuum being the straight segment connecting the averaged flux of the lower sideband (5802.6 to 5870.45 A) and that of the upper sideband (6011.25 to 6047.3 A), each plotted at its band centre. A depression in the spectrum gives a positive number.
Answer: 2.9 A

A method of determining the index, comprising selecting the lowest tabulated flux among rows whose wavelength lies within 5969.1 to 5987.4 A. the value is 0.504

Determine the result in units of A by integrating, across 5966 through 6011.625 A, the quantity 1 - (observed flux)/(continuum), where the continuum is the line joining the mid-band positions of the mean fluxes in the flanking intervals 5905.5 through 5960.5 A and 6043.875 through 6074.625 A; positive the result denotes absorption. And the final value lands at 1.0 A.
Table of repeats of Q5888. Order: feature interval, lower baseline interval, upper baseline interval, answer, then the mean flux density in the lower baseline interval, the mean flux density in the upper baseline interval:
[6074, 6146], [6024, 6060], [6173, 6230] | 1.8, 0.527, 0.511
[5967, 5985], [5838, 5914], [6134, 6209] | -0.6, 0.506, 0.5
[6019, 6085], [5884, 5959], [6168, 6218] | -2.6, 0.506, 0.509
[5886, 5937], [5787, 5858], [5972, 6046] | 3.0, 0.535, 0.519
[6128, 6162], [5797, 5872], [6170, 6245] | 1.0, 0.532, 0.508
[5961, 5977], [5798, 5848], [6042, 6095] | 0.1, 0.538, 0.528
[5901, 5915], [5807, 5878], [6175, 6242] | 0.1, 0.531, 0.509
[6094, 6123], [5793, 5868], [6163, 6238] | 0.3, 0.534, 0.505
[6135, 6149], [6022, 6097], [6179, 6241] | 0.5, 0.526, 0.509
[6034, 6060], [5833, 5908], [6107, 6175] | -1.4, 0.506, 0.496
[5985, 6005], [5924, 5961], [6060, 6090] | 0.3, 0.529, 0.53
